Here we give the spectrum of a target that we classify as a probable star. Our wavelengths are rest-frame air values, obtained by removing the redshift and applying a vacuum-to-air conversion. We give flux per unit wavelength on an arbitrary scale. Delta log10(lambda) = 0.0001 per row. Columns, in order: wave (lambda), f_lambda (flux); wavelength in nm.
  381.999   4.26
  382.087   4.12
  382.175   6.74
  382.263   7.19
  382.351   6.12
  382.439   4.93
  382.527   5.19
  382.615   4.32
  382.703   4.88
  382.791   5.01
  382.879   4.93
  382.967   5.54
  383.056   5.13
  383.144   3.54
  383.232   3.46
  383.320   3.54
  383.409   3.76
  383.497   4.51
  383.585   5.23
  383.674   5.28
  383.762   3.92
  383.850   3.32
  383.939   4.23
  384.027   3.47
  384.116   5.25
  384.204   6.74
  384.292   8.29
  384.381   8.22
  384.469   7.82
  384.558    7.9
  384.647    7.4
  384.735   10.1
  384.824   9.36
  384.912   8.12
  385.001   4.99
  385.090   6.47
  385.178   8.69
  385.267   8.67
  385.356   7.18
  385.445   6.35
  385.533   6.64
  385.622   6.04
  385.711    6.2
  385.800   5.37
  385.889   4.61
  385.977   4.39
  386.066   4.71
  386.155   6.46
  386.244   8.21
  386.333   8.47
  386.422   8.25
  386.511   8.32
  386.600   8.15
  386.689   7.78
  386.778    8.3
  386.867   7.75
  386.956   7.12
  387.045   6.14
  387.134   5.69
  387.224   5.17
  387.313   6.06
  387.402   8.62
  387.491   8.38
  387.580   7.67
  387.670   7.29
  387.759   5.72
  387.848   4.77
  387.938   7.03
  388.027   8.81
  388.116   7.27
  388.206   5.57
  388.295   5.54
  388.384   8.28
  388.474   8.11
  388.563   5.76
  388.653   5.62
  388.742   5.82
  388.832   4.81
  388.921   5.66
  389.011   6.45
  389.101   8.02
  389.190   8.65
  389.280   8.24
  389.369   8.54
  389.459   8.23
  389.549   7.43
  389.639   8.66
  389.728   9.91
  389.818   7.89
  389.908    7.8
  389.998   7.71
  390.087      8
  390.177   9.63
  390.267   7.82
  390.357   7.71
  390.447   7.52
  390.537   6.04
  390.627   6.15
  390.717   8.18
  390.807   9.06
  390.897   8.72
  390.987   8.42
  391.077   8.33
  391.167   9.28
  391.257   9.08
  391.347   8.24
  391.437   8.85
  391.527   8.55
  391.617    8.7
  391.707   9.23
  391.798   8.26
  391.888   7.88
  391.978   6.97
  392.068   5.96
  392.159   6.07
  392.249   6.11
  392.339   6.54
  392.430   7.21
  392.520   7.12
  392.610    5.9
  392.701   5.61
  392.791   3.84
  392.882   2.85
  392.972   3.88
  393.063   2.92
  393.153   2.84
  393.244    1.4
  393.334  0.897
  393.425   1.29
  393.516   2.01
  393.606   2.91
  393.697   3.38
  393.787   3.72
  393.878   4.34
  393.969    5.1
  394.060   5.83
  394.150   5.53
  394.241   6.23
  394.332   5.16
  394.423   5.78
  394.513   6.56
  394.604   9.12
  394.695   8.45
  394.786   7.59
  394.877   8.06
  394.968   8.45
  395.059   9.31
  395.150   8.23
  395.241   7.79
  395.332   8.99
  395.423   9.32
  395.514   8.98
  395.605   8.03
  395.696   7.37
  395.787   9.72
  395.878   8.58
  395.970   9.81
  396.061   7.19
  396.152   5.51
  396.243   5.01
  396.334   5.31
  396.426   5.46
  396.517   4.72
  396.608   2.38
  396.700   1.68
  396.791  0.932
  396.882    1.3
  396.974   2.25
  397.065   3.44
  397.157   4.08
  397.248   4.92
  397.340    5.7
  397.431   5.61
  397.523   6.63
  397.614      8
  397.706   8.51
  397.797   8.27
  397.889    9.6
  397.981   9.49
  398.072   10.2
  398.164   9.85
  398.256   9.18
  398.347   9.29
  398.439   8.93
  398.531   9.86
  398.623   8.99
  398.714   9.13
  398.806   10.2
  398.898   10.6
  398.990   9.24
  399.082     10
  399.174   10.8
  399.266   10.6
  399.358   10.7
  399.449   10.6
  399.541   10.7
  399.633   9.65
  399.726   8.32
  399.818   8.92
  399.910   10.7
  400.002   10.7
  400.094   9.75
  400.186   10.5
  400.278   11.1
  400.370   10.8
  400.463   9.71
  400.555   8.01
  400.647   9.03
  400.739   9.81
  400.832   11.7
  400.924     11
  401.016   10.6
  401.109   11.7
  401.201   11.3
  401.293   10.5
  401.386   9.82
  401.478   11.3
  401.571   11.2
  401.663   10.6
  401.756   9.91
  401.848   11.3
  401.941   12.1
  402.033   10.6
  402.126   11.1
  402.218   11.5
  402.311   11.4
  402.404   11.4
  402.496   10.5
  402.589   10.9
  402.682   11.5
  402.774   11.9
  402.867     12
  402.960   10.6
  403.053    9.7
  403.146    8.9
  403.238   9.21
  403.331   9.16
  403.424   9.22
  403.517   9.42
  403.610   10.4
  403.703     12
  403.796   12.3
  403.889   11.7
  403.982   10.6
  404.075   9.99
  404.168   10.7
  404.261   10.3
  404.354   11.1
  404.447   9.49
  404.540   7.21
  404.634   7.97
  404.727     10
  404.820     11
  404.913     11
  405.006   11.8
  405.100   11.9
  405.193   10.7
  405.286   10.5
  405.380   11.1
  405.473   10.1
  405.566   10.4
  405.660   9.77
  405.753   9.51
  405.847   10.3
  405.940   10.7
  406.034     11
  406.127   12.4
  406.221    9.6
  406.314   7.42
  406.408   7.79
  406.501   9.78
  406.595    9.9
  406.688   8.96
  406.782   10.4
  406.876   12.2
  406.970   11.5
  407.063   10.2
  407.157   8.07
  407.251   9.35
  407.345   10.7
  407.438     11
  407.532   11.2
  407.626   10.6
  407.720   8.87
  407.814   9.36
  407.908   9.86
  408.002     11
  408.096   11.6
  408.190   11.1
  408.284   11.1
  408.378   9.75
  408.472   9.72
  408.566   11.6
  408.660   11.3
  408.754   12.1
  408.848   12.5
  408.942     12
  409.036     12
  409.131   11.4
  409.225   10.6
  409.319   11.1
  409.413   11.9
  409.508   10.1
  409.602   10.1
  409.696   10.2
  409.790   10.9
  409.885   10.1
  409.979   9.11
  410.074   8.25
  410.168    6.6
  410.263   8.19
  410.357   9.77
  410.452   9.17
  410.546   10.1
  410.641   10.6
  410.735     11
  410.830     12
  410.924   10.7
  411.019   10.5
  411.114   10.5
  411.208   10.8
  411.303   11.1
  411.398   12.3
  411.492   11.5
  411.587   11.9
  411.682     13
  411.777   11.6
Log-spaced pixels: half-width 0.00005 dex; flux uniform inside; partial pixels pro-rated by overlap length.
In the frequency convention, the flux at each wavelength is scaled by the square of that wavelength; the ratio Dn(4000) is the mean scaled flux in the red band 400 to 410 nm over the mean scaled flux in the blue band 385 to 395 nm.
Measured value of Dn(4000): 1.70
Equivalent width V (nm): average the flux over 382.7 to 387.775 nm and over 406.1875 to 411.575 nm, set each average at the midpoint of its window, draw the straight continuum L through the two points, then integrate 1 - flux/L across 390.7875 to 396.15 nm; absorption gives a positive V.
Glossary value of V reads 0.794 nm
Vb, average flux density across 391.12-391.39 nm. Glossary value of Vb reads 8.88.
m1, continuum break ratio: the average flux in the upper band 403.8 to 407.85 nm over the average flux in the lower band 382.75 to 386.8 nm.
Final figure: 1.63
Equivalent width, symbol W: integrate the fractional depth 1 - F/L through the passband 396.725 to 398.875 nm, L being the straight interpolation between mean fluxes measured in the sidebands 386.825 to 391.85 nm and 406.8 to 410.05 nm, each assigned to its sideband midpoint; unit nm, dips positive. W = 0.44 nm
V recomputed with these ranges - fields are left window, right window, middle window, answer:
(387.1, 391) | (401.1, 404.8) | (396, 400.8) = 0.82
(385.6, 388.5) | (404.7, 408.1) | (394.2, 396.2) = 0.09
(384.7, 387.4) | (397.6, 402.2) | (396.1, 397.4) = 0.77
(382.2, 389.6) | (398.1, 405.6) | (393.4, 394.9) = 0.55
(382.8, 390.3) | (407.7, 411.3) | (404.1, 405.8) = -0.09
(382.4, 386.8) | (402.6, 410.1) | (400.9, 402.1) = -0.18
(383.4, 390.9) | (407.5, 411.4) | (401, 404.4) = -0.48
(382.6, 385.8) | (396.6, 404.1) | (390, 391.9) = -0.22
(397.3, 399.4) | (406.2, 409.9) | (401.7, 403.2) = -0.19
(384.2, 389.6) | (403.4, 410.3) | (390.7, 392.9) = 0.12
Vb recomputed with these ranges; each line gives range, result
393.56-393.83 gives 3.34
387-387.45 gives 6.35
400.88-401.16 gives 11.1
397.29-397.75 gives 6.86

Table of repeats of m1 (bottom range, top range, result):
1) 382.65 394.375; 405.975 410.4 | 1.60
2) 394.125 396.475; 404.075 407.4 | 1.35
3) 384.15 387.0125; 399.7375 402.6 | 1.46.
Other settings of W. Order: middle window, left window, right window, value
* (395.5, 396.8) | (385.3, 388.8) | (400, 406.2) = 0.40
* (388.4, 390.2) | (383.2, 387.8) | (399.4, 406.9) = -0.04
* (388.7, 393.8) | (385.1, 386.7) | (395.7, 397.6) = -0.48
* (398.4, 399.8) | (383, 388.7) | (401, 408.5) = -0.09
